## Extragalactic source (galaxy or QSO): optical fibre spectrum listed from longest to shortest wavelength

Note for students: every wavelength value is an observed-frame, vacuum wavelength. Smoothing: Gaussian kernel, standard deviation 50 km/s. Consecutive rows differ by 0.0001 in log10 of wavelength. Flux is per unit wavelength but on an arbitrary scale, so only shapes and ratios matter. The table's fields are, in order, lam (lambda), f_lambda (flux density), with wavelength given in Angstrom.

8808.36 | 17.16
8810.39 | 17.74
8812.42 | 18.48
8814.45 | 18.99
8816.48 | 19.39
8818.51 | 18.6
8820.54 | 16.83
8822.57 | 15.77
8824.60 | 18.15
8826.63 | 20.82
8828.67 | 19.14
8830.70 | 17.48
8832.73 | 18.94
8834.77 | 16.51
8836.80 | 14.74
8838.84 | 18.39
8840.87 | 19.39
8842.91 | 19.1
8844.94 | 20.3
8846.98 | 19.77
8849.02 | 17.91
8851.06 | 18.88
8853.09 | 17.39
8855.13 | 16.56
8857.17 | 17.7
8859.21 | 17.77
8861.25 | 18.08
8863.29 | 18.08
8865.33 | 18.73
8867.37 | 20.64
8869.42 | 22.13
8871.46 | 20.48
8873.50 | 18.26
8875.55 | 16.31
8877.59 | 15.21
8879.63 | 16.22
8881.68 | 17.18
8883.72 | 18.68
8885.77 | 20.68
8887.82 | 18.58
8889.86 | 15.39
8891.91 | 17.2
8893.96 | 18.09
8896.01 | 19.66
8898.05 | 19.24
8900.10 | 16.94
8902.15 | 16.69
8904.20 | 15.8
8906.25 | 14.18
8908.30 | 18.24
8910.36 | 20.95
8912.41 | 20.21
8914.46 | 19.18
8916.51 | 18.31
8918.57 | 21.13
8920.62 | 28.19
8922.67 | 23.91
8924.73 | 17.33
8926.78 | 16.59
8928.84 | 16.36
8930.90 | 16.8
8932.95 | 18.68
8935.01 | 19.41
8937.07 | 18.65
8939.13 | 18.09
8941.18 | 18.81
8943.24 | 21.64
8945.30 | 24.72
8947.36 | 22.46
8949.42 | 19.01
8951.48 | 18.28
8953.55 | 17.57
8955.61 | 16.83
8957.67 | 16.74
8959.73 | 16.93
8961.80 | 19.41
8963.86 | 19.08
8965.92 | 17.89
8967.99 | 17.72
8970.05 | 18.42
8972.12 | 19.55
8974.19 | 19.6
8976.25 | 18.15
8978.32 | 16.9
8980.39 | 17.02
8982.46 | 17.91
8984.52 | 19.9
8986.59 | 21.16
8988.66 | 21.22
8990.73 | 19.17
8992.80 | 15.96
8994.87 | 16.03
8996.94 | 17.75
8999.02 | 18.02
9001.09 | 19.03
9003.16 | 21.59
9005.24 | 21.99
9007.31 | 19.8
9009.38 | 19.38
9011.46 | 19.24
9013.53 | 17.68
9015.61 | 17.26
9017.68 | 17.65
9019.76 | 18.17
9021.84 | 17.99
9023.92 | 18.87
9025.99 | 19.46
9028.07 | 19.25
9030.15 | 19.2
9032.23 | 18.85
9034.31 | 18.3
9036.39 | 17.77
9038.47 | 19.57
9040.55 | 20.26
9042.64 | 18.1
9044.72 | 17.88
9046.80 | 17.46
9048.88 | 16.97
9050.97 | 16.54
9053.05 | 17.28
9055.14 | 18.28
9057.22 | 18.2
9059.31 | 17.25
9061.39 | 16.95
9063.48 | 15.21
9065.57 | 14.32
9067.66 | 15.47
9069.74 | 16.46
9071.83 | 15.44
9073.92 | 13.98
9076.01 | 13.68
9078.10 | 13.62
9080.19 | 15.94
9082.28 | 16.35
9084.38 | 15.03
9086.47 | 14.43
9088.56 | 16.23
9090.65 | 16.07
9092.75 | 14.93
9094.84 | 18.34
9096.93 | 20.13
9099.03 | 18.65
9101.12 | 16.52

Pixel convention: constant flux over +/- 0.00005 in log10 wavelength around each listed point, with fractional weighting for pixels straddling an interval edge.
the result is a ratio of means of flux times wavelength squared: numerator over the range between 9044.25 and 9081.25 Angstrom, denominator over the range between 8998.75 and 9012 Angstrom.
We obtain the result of 0.82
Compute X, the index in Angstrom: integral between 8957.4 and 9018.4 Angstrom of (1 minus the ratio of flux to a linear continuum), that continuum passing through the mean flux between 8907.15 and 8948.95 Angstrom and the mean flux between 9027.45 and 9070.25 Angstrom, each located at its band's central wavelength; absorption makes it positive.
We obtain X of 0.5 Angstrom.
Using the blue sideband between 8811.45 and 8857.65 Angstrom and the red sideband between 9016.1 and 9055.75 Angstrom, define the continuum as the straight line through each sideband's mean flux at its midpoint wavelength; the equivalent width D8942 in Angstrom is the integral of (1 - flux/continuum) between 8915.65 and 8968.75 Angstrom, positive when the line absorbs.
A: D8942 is -2.9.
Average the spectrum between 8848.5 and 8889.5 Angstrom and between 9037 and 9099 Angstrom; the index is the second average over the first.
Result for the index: 0.91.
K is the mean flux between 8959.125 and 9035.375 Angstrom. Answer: 18.7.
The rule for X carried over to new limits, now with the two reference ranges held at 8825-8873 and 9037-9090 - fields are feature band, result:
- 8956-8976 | -1.0 Angstrom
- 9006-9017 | -1.1 Angstrom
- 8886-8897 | 0.1 Angstrom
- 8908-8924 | -3.0 Angstrom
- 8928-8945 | -1.1 Angstrom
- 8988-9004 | -1.3 Angstrom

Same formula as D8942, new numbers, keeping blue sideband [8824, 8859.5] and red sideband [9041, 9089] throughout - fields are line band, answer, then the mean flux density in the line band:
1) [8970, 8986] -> -1.4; 18.5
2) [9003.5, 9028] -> -3.4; 19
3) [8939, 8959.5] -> -2.5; 19.4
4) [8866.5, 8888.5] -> -0.8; 18.6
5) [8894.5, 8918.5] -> -0.8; 18.2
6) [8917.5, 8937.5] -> -2.6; 19.7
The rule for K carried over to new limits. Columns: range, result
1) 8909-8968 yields 19.4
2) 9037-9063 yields 17.8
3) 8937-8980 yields 18.9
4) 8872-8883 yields 16.9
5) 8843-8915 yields 18.2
